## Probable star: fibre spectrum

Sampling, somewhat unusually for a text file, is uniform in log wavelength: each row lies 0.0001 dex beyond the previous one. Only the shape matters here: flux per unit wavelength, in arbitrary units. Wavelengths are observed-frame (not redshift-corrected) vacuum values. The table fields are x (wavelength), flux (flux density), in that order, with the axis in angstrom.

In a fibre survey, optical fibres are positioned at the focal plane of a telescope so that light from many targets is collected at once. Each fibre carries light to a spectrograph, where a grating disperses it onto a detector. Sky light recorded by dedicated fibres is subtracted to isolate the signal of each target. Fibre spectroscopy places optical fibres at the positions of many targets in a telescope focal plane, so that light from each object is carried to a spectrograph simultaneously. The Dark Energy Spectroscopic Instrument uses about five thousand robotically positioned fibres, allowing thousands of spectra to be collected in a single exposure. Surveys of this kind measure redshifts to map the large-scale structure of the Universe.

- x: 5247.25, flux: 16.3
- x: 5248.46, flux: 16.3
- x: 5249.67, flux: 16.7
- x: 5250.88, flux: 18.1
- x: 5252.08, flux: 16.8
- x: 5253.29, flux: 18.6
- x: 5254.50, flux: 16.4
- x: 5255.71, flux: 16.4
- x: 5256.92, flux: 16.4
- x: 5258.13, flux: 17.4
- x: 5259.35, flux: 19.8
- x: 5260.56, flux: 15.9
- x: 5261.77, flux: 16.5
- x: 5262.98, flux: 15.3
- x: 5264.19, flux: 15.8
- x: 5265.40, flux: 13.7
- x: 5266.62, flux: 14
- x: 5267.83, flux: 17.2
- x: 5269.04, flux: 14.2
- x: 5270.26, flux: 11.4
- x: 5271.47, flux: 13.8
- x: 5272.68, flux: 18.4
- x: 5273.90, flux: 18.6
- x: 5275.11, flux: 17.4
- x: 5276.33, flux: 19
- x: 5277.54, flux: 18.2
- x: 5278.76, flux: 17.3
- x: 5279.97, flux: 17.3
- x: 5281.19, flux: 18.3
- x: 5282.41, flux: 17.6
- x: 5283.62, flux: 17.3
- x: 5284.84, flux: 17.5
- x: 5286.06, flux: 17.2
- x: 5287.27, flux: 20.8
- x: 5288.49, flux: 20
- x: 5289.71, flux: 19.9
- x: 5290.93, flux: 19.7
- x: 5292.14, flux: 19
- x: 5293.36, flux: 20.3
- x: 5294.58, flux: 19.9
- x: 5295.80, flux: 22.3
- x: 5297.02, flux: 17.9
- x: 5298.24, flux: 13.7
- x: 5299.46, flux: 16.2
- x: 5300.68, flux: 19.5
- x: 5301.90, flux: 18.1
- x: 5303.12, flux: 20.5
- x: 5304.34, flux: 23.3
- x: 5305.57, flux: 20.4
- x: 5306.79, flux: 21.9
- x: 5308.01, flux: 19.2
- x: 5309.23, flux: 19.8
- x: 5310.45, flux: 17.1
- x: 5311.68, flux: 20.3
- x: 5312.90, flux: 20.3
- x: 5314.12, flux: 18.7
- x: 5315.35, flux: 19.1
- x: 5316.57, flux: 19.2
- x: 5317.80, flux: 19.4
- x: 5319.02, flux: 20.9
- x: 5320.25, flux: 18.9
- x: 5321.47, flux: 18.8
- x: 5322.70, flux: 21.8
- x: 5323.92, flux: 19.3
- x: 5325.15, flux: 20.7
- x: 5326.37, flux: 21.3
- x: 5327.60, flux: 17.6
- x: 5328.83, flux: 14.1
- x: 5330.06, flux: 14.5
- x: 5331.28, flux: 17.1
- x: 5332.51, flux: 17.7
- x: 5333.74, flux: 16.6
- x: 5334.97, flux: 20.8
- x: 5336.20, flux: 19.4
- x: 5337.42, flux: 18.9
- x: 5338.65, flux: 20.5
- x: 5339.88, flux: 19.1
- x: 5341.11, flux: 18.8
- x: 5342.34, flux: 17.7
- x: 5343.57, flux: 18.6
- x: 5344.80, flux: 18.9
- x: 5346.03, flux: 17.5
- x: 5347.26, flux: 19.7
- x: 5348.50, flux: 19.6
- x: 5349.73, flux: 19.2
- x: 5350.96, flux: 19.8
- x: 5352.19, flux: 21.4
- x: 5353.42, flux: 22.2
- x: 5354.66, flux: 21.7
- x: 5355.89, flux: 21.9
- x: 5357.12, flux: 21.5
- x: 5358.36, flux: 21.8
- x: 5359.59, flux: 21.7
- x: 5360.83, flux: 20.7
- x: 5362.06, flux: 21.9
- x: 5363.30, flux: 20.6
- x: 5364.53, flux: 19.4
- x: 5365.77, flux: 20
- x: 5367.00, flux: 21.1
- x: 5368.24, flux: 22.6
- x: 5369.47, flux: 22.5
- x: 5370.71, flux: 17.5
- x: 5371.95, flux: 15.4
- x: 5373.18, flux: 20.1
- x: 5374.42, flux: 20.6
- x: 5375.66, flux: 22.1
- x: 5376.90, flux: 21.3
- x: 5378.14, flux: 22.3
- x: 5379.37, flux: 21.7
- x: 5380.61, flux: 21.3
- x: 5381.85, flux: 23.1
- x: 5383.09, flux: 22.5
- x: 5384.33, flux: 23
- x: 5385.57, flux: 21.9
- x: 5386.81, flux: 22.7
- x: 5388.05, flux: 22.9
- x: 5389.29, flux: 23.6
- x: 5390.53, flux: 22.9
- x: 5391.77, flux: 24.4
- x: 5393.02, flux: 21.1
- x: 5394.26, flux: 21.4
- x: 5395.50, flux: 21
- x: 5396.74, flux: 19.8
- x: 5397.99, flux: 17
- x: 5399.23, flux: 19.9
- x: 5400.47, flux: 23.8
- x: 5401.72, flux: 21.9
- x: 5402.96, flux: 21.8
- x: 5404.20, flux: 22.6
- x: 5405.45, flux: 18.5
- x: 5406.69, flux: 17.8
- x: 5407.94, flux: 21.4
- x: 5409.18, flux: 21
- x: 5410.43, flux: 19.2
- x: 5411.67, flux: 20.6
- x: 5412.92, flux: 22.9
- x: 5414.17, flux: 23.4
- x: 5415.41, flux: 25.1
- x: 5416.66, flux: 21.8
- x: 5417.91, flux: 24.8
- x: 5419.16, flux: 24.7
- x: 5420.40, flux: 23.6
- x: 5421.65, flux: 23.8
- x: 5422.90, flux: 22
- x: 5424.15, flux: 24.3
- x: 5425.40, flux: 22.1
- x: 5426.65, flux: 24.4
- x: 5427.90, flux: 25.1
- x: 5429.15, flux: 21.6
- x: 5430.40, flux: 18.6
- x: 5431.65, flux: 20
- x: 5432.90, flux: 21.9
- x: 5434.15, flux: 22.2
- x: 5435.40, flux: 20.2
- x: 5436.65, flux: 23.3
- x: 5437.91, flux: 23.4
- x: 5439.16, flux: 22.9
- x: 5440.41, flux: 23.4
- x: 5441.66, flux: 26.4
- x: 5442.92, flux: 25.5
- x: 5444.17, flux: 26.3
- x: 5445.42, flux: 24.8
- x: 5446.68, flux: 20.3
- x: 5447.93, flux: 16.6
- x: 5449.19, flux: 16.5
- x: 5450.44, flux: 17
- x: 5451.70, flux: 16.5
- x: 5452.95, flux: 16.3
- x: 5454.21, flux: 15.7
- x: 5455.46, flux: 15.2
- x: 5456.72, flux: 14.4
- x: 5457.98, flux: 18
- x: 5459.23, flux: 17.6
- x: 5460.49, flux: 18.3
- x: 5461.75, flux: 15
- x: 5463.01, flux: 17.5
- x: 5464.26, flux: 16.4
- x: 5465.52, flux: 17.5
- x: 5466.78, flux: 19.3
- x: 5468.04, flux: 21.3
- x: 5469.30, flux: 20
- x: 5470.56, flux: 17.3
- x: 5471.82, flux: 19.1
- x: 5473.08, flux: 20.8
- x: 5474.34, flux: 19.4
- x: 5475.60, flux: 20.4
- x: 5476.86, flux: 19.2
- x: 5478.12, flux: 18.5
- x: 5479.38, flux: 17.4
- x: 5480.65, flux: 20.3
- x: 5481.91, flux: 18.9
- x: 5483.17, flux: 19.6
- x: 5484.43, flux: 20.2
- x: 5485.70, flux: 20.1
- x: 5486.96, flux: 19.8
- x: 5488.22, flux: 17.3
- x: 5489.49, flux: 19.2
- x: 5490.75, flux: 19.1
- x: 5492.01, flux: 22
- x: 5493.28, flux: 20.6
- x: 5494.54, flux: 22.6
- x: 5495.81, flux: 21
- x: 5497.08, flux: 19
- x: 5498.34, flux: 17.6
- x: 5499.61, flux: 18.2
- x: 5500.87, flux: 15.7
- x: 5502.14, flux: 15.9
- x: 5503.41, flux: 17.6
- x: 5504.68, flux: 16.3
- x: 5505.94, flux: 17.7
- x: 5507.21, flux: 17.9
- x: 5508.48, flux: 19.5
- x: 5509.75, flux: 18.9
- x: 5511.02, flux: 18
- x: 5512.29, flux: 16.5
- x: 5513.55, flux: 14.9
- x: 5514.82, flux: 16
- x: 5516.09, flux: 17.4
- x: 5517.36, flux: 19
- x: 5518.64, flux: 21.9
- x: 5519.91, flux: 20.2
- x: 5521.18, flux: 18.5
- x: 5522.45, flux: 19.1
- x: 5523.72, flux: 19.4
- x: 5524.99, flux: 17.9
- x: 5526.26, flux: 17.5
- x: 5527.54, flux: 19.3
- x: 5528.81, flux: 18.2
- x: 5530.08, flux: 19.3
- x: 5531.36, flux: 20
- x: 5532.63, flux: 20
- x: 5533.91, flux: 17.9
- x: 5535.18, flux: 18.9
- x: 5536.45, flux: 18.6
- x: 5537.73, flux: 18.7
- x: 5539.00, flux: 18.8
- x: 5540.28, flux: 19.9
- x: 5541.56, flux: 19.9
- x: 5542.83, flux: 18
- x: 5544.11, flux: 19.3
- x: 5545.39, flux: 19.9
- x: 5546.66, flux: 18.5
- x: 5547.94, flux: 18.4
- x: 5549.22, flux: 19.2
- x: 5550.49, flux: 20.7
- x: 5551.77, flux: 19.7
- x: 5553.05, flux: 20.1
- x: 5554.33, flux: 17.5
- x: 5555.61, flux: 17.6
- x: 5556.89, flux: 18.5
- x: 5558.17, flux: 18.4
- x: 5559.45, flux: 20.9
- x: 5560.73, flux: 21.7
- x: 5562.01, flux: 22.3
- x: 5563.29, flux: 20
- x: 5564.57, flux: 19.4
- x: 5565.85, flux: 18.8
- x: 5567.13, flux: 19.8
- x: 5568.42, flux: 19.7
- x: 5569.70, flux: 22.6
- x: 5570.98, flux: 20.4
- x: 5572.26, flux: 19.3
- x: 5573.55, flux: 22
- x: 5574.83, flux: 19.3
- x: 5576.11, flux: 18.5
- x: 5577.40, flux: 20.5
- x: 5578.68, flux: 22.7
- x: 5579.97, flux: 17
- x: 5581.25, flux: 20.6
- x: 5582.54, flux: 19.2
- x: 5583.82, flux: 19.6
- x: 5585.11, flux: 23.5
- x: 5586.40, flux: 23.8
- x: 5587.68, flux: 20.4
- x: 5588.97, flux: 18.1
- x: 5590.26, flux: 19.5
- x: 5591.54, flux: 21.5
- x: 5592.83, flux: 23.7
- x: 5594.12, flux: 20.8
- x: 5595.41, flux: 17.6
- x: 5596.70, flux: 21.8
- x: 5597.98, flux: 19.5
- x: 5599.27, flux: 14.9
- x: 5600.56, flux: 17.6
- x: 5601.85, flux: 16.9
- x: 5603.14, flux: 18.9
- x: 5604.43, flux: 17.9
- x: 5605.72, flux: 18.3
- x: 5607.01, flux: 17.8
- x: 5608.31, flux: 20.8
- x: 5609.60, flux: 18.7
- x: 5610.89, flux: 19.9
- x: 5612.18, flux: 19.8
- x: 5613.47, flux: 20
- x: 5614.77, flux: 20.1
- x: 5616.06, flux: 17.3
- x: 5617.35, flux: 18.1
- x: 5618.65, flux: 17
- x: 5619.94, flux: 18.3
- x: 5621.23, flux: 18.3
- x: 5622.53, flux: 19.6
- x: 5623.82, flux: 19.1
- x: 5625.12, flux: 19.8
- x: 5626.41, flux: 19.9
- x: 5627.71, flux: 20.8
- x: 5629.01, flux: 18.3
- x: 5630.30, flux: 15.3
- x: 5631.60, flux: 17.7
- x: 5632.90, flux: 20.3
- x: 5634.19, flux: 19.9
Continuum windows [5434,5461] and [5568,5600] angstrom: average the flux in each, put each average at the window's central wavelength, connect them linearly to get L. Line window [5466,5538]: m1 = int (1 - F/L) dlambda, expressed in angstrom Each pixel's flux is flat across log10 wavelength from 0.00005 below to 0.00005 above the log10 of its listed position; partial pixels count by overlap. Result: 4.48 angstrom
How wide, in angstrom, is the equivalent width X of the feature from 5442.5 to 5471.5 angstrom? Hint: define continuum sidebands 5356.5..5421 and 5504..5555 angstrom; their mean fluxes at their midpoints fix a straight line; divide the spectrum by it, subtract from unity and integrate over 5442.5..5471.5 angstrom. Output 2.57 angstrom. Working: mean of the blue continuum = 21.5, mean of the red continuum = 18.7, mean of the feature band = 18.4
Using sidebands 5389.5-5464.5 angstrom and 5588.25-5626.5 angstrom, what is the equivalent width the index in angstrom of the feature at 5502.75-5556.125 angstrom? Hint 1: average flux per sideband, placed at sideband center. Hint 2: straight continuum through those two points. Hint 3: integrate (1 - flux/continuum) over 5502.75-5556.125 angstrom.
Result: 3.3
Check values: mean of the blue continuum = 21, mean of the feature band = 18.6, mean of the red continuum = 19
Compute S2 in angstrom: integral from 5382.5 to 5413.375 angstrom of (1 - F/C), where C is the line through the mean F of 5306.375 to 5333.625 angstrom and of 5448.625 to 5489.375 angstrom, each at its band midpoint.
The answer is -4.8 angstrom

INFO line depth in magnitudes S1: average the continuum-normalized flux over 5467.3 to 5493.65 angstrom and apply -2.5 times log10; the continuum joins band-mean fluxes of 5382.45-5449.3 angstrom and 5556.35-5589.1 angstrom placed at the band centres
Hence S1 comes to 0.099 mag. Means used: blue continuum 22.2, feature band 19.5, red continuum 20.3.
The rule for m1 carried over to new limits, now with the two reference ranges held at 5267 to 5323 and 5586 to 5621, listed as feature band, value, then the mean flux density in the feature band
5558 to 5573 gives -1.0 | 20.3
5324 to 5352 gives 0.1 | 18.6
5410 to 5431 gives -4.5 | 22.9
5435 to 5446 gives -3.0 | 24.1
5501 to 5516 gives 1.5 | 17.2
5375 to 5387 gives -2.2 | 22.2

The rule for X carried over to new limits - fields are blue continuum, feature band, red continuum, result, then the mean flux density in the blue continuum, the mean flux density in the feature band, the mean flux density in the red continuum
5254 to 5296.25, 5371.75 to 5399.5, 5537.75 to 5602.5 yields -4.9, 17.4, 21.5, 19.8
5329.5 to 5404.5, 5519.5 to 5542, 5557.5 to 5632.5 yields 1.0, 20.6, 19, 19.6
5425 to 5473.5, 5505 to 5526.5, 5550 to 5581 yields 1.8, 19.9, 18.2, 19.9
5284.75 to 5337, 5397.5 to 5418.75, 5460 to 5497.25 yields -2.5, 19.1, 21.4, 19.2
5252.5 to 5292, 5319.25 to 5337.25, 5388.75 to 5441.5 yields 0.5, 17.1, 18.5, 22.1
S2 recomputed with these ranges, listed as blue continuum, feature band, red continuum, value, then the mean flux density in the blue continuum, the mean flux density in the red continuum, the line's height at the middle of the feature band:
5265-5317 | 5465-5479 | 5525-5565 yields -0.3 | 18.3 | 19.2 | 19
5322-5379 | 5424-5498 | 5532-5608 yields -0.9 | 19.8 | 19.6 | 19.7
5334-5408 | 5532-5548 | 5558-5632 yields 0.7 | 20.8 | 19.6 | 19.9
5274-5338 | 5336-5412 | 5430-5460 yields -5.0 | 18.9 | 20.1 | 19.5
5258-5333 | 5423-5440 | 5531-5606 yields -3.1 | 18.2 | 19.6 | 18.9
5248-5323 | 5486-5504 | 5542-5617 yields 0.2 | 18.1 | 19.6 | 19.2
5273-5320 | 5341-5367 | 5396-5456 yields -0.2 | 19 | 21.4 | 20.1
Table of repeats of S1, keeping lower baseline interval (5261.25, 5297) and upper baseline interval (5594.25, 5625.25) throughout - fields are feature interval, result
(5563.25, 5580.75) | -0.08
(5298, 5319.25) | -0.10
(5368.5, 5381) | -0.15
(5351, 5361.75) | -0.21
